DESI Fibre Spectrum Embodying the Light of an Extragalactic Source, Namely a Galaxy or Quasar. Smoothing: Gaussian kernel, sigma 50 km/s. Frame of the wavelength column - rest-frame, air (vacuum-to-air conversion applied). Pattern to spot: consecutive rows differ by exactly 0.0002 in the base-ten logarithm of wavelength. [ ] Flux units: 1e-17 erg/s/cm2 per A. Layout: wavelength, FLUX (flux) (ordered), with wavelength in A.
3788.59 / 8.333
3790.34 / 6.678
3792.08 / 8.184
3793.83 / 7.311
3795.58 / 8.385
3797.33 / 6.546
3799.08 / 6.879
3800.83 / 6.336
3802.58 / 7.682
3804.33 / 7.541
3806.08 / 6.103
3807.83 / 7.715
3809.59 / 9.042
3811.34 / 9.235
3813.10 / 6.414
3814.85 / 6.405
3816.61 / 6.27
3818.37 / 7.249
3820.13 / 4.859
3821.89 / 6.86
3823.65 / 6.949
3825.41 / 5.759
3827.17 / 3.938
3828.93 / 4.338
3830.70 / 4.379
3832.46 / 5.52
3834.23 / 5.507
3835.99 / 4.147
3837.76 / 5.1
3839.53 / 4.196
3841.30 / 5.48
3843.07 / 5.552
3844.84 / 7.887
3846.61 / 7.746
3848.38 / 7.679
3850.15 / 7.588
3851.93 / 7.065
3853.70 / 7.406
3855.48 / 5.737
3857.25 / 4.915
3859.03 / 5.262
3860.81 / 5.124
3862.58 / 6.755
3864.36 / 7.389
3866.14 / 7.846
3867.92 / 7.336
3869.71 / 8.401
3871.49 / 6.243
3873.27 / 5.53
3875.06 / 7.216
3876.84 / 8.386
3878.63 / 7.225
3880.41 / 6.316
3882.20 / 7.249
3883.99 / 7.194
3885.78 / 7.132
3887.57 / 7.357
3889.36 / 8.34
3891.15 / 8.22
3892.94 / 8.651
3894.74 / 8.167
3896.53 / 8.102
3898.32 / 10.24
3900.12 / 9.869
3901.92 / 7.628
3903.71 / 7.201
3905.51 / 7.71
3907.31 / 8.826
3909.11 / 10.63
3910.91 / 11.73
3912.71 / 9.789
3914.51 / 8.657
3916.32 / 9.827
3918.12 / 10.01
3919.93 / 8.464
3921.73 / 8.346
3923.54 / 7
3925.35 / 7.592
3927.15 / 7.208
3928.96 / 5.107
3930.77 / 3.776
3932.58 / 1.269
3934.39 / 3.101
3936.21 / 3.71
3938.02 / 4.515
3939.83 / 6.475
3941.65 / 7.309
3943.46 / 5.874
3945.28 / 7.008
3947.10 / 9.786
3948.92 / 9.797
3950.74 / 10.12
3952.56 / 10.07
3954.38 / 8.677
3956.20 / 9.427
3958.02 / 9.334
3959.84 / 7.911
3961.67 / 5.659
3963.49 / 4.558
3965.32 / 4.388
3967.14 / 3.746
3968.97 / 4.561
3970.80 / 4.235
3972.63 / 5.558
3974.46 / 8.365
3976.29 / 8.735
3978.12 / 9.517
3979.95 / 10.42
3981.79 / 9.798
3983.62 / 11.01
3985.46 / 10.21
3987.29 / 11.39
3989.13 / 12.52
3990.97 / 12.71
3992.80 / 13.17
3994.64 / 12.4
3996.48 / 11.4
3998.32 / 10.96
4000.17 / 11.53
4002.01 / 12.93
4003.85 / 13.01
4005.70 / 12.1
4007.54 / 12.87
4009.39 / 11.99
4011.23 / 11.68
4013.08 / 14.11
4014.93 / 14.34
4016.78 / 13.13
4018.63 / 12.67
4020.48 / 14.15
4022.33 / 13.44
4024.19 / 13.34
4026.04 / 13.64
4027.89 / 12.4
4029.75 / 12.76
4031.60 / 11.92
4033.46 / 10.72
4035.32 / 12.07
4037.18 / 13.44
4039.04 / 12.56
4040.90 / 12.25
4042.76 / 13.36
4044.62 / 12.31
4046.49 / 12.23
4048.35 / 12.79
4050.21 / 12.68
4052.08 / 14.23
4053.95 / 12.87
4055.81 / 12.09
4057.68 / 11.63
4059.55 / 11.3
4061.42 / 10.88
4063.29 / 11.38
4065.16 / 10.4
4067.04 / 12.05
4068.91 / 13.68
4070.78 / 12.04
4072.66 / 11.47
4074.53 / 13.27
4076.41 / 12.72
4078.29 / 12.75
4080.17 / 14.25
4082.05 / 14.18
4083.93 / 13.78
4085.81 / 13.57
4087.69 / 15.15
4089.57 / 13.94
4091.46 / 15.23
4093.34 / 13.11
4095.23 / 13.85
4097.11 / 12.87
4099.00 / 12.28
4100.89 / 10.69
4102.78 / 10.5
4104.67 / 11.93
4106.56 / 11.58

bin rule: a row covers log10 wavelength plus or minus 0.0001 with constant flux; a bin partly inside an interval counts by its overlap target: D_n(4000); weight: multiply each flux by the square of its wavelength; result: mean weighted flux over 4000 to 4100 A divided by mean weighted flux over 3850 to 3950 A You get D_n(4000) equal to 1.88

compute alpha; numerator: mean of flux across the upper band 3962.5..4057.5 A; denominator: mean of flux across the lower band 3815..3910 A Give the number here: 1.64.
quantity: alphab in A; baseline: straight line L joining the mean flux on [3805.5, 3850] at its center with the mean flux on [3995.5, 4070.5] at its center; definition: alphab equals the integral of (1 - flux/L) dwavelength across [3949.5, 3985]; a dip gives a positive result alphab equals 9.2 A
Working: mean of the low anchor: 6.2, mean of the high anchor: 12.5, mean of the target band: 7.74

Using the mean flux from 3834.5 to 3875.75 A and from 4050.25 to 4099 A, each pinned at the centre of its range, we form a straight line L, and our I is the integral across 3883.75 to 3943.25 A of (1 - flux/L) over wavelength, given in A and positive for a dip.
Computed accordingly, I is 3.6 A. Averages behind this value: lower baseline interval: 6.4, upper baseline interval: 12.9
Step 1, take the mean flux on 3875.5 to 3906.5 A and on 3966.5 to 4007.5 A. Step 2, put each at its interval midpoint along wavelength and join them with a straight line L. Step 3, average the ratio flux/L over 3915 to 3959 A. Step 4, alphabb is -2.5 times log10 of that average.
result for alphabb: 0.23 mag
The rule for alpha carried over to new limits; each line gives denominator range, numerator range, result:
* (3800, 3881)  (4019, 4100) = 1.98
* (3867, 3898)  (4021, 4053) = 1.69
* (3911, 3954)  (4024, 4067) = 1.69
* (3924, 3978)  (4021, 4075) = 1.90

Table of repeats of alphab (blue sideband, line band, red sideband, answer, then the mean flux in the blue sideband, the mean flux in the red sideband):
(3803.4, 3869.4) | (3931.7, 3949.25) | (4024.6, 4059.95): 6.9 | 6.35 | 12.5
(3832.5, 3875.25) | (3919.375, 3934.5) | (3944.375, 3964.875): 3.7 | 6.35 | 8.3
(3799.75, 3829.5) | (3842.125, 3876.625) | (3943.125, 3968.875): 0.7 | 6.65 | 7.54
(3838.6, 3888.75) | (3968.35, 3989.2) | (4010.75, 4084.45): 3.4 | 6.77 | 12.7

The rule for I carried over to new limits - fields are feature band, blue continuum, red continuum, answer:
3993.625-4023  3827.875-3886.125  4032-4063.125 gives -4.17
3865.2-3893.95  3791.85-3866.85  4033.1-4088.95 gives 1.38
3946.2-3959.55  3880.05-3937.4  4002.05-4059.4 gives -0.07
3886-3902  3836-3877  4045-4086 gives -1.88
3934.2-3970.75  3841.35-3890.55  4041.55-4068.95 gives 9.87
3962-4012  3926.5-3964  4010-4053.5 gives 0.44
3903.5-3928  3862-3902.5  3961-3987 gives -4.13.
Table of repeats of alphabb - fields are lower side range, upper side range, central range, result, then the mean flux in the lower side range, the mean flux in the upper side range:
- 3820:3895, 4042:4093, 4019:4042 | -0.09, 6.52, 12.8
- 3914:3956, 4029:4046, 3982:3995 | -0.19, 7.14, 12.4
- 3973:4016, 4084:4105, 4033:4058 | -0.02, 11.5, 13.1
